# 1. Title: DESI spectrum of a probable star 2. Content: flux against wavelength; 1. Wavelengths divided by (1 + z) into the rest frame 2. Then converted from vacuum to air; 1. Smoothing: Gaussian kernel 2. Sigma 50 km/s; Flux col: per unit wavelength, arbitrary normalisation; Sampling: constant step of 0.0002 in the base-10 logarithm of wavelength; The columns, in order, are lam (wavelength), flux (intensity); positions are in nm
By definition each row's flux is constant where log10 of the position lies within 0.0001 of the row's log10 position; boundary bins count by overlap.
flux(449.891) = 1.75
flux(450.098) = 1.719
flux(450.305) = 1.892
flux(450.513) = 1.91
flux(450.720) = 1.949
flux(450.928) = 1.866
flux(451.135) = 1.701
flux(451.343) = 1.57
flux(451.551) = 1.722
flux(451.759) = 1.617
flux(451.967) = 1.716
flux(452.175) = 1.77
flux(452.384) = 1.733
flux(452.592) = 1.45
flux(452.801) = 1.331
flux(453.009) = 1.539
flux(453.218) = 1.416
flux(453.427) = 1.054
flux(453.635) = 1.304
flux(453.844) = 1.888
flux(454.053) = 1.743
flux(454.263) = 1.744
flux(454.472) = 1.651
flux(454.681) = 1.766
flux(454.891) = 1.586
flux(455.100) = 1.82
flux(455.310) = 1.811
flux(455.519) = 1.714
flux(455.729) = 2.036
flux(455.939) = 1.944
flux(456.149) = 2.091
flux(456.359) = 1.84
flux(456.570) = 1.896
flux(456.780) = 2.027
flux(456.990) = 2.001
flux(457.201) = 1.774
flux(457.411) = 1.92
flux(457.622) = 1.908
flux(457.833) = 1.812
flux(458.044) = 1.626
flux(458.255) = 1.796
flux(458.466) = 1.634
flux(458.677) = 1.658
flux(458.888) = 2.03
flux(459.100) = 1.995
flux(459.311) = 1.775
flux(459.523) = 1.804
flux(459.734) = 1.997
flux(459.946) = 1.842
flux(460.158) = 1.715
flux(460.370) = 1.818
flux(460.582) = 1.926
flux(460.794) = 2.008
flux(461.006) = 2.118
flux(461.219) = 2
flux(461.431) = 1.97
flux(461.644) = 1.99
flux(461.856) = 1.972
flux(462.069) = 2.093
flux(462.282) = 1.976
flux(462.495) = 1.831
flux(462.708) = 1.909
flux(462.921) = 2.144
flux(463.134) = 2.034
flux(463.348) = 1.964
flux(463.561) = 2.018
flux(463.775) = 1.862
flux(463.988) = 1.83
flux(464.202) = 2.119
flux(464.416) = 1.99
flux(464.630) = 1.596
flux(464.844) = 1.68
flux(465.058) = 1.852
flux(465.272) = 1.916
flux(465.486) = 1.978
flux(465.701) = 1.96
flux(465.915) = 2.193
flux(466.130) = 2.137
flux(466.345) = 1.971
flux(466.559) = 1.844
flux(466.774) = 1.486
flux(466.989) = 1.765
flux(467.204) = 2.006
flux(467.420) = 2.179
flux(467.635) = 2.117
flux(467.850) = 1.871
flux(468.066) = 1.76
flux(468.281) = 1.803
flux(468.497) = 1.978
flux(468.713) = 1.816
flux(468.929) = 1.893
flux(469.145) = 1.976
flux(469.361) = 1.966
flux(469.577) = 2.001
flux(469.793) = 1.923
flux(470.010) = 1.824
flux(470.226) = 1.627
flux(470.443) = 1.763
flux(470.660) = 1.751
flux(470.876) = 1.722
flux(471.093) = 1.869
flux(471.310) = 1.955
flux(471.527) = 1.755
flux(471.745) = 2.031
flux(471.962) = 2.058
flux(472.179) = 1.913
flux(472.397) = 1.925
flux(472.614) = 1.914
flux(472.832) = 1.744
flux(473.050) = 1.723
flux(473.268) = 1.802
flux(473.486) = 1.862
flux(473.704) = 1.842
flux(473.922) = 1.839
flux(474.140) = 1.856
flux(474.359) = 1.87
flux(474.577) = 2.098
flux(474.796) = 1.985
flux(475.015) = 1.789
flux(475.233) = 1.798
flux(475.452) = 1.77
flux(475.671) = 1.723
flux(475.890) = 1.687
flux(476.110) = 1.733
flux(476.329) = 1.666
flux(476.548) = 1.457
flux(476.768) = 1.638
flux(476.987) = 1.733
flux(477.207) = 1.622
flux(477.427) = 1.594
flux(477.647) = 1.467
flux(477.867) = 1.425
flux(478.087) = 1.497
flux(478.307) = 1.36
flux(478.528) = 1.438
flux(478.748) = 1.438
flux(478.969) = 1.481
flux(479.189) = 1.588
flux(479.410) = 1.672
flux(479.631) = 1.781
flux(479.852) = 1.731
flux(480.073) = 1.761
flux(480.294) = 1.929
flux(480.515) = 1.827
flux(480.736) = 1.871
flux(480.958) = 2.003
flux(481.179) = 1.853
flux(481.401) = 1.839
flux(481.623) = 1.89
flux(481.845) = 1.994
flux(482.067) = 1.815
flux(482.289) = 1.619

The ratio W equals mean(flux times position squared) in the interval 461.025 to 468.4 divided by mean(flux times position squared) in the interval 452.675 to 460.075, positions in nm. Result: 1.14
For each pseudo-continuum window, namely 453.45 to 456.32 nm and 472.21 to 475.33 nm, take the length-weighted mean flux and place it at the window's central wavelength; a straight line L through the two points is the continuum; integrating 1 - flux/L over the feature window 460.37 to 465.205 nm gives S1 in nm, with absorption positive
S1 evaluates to -0.387 nm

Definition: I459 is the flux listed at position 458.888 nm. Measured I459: 2.03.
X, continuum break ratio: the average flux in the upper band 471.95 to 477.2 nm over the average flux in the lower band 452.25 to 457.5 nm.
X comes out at 1.04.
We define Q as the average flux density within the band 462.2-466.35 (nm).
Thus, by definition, 1.95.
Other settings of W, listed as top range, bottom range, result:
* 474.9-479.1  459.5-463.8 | 0.87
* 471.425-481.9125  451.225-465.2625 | 1.04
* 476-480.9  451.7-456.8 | 1.06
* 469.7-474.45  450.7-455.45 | 1.22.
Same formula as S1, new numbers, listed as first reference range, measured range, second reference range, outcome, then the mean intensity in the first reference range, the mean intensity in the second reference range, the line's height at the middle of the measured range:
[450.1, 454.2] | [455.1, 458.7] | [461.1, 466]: -0.17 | 1.64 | 1.95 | 1.77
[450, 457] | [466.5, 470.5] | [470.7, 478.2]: -0.26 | 1.73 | 1.77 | 1.76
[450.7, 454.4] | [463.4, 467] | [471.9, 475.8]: -0.29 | 1.61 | 1.86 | 1.76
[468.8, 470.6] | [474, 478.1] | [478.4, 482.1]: 0.21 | 1.87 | 1.76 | 1.8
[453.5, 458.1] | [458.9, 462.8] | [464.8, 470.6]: -0.18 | 1.81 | 1.9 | 1.85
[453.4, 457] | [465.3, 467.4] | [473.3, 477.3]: -0.18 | 1.78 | 1.78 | 1.78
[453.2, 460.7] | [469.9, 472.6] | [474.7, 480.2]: -0.27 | 1.79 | 1.63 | 1.68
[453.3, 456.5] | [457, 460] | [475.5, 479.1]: -0.22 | 1.73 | 1.56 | 1.71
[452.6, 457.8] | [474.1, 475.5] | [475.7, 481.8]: -0.17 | 1.74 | 1.67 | 1.68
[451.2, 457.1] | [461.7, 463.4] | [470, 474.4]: -0.21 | 1.71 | 1.84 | 1.77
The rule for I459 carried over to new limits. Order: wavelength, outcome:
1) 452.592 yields 1.45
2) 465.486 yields 1.978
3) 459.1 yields 1.995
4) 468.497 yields 1.978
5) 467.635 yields 2.117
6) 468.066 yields 1.76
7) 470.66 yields 1.751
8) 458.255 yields 1.796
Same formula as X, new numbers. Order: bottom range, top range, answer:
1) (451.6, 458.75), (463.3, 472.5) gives 1.10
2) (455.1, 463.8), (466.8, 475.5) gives 0.98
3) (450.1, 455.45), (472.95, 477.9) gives 1.05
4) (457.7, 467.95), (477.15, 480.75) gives 0.84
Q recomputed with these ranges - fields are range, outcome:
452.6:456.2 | 1.66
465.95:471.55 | 1.88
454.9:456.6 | 1.88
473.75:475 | 1.91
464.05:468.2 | 1.92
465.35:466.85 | 1.95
